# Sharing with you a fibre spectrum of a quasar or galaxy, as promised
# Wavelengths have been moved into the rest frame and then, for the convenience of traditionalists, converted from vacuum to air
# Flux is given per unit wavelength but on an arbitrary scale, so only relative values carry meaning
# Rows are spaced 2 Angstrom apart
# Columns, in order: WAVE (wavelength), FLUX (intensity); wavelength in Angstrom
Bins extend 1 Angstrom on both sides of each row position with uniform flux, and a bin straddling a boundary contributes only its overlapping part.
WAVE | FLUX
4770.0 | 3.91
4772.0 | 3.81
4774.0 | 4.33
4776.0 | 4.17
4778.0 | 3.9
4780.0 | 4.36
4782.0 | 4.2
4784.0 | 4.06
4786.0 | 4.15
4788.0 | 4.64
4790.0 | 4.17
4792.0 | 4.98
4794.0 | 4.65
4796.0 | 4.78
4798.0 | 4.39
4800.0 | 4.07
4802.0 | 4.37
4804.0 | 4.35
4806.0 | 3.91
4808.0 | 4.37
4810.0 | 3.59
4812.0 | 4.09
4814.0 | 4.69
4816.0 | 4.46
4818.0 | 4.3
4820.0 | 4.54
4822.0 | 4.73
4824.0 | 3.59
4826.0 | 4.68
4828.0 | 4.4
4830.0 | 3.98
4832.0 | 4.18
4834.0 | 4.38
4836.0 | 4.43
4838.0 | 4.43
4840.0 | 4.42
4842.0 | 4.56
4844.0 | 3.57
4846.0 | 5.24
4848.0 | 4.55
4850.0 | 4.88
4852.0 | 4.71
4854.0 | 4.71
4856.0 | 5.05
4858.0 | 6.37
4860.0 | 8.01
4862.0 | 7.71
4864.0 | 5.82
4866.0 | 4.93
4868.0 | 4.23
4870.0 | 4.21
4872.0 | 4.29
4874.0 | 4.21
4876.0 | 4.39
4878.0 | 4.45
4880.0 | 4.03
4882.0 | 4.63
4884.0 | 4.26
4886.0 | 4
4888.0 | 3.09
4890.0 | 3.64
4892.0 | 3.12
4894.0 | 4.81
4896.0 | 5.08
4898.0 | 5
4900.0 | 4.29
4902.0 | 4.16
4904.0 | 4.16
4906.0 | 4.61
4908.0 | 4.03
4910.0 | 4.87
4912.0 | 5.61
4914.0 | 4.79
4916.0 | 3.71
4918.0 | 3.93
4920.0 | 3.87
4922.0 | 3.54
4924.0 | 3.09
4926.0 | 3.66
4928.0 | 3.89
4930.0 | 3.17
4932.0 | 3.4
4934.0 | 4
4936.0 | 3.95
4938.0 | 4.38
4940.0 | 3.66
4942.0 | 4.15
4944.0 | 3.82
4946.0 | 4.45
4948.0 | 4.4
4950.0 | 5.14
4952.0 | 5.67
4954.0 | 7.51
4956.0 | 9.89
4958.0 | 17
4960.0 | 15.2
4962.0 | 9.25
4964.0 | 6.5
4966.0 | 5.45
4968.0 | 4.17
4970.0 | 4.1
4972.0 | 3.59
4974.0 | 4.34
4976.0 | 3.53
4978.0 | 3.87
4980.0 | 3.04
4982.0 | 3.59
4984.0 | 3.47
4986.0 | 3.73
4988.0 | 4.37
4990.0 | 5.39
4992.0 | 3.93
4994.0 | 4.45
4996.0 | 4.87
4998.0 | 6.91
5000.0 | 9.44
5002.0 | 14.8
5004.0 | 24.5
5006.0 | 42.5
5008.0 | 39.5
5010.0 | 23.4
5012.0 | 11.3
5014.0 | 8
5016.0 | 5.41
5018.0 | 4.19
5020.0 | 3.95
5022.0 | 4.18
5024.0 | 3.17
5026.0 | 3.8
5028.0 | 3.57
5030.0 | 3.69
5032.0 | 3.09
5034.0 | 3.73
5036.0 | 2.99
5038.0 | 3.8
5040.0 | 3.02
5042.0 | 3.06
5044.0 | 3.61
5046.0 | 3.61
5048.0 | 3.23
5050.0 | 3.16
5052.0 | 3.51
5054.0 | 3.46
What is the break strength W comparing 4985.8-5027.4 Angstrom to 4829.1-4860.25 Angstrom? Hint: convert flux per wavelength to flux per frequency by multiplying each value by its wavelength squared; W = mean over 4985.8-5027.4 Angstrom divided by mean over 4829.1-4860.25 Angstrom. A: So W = 2.49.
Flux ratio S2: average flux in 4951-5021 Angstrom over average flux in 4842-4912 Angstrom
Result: 2.0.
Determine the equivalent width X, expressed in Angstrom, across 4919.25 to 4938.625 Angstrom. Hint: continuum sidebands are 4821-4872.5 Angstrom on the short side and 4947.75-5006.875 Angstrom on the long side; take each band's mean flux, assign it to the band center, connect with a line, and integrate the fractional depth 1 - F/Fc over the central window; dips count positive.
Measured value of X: 9.1 Angstrom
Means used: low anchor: 4.85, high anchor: 8.13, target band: 3.68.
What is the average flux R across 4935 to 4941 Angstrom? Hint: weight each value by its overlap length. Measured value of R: 4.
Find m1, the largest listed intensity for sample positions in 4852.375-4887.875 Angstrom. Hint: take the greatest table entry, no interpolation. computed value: 8.01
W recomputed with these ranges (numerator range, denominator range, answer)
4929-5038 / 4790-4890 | 1.73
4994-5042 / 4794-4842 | 2.48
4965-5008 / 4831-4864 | 1.78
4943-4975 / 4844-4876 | 1.39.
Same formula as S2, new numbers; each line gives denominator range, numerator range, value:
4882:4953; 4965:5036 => 1.94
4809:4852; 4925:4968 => 1.39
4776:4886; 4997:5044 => 2.18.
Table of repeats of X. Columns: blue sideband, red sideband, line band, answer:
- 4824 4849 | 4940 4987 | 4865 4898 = 4.44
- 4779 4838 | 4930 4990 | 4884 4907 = 3.70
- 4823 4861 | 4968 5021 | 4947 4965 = -1.30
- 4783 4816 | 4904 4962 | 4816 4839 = 1.09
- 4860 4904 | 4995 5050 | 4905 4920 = 2.89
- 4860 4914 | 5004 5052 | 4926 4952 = 8.45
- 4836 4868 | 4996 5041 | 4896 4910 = 4.75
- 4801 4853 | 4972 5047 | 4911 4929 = 6.09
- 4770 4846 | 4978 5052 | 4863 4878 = 2.12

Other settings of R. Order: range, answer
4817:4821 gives 4.42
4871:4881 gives 4.27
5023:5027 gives 3.48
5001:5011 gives 28.9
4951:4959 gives 10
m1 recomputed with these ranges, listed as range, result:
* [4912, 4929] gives 5.61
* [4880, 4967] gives 17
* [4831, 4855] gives 5.24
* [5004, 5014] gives 42.5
